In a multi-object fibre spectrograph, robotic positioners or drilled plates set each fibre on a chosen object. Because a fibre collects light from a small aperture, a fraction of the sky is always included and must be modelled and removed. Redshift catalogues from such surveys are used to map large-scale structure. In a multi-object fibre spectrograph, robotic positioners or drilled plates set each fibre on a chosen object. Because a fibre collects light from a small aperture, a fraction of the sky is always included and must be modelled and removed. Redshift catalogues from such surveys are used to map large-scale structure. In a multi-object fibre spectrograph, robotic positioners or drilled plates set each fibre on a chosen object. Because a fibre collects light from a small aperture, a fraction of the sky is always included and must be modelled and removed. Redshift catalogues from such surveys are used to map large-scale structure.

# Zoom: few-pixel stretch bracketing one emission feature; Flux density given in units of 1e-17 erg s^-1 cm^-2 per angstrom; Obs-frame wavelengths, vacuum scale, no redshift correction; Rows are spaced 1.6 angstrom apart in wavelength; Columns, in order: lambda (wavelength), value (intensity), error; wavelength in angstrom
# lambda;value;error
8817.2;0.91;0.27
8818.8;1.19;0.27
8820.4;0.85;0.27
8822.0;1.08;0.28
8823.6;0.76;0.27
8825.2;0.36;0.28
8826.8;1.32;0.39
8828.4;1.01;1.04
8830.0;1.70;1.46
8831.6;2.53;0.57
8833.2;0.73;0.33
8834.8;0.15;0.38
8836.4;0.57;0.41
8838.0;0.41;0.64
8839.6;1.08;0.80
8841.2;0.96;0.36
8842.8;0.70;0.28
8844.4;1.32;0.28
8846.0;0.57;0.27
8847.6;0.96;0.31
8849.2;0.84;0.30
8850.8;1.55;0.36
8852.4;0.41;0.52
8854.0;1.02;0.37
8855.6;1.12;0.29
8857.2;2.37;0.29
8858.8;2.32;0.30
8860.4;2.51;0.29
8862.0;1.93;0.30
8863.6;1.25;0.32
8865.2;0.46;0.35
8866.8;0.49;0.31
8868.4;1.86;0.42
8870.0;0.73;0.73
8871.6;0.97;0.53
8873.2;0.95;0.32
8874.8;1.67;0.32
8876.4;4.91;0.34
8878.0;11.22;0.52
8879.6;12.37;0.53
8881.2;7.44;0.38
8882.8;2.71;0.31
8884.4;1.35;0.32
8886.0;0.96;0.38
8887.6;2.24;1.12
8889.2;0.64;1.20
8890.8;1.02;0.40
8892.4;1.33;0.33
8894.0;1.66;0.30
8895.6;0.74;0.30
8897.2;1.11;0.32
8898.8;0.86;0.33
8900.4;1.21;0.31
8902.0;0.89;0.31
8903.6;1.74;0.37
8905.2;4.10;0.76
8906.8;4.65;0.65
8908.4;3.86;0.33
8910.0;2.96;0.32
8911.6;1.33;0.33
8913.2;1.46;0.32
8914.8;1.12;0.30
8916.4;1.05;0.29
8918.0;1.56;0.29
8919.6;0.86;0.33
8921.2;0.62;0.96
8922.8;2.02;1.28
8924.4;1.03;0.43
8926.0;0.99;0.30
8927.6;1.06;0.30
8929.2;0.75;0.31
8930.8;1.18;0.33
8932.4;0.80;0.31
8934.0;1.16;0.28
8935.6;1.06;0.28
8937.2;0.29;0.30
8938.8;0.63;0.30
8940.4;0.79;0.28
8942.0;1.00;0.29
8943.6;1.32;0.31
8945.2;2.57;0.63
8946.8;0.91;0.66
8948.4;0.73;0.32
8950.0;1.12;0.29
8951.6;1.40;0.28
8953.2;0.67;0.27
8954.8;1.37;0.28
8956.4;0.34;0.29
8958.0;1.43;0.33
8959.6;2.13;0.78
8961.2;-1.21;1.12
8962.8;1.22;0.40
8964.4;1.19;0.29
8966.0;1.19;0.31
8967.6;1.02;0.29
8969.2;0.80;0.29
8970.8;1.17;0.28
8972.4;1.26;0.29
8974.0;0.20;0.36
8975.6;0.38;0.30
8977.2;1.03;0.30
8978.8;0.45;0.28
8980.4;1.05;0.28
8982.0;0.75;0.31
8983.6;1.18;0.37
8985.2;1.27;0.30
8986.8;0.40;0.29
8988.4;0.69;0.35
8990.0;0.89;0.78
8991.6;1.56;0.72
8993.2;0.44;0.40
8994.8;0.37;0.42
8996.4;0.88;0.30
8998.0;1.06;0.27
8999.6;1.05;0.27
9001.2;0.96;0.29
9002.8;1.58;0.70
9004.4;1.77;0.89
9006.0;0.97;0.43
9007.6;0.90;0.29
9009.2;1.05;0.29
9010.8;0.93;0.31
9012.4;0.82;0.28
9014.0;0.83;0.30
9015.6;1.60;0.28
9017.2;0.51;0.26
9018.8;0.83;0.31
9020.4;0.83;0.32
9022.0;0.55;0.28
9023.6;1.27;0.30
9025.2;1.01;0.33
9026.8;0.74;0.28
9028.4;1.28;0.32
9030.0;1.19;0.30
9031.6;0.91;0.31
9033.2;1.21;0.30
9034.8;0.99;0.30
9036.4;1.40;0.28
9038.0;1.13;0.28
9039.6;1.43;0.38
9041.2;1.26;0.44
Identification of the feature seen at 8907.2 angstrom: [N II]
